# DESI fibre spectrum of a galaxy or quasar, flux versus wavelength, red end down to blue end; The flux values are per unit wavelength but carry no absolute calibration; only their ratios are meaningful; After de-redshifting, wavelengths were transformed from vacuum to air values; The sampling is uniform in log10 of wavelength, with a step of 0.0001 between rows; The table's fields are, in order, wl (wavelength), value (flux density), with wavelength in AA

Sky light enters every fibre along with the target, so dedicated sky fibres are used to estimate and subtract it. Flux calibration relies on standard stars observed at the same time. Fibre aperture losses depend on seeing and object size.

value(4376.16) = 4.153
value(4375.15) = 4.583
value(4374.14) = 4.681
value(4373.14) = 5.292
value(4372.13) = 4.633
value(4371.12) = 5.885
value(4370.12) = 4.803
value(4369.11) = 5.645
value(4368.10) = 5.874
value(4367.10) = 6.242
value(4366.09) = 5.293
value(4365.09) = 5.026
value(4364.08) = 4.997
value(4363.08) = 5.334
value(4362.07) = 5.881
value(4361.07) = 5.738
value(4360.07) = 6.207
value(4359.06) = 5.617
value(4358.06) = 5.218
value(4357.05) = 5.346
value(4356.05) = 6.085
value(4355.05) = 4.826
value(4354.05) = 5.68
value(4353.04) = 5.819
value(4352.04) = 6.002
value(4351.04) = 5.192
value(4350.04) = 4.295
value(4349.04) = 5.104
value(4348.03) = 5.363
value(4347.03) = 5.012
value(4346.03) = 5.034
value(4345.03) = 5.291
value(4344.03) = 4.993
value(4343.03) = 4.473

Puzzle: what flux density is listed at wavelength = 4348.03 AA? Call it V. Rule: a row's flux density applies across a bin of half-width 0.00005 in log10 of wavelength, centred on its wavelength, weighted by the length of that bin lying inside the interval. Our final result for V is 5.363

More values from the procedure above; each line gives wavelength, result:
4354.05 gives 5.68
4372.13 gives 4.633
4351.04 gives 5.192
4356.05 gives 6.085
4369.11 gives 5.645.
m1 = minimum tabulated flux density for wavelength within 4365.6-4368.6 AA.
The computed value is 5.293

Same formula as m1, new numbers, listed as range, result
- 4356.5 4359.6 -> 5.218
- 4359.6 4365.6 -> 4.997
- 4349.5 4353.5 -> 4.295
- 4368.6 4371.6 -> 4.803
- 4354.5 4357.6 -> 4.826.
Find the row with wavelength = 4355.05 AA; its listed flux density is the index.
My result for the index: 4.826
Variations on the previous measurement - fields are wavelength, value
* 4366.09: 5.293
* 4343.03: 4.473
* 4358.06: 5.218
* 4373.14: 5.292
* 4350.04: 4.295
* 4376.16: 4.153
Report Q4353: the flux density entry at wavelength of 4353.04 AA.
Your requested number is 5.819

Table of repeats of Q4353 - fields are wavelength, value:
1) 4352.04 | 6.002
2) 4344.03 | 4.993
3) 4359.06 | 5.617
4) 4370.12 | 4.803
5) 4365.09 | 5.026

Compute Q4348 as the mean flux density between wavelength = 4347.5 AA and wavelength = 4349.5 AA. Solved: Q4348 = 5.21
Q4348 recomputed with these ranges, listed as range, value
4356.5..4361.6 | 5.63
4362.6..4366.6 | 5.16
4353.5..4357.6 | 5.48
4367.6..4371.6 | 5.55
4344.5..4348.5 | 5.18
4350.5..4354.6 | 5.65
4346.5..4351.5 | 4.99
